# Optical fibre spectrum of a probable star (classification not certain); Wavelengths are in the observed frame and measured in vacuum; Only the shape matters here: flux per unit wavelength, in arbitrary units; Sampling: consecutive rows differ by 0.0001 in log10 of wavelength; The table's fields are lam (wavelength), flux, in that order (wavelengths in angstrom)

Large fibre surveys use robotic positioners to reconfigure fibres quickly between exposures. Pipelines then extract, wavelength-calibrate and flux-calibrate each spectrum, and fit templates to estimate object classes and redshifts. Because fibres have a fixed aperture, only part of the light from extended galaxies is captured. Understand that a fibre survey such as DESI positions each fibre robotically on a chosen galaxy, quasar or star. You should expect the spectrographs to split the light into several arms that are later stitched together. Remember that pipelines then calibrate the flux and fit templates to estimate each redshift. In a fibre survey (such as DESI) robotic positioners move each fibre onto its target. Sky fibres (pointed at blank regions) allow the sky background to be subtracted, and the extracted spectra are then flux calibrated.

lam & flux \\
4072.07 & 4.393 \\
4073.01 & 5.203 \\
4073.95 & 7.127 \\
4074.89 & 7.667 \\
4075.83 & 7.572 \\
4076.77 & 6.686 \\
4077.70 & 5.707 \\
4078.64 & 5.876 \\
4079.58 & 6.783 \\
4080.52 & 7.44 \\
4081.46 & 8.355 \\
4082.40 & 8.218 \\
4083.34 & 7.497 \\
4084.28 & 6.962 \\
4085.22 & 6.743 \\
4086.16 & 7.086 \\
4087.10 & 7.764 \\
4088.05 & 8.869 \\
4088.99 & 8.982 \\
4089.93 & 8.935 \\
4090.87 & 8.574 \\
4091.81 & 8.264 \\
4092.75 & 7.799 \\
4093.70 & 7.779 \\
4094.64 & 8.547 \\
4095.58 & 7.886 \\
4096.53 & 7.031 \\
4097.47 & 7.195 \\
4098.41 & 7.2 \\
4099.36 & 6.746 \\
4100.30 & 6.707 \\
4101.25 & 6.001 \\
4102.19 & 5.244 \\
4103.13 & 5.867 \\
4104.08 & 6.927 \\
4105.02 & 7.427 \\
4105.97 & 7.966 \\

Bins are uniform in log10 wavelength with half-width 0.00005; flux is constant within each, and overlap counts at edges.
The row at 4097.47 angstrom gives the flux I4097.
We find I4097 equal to 7.195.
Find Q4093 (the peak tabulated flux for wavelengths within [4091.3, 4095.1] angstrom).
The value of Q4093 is 8.547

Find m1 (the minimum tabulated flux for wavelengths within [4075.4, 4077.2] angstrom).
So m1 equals 6.686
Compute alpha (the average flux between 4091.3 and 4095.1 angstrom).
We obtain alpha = 8.1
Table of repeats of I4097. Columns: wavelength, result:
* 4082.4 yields 8.218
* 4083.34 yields 7.497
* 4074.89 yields 7.667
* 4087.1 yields 7.764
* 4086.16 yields 7.086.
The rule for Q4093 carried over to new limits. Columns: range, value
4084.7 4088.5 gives 8.869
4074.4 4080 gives 7.667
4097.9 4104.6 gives 7.2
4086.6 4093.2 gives 8.982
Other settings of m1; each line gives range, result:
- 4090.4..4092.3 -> 8.264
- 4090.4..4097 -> 7.031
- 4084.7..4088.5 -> 6.743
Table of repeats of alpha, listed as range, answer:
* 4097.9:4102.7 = 6.39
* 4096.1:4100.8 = 6.97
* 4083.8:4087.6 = 7.14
